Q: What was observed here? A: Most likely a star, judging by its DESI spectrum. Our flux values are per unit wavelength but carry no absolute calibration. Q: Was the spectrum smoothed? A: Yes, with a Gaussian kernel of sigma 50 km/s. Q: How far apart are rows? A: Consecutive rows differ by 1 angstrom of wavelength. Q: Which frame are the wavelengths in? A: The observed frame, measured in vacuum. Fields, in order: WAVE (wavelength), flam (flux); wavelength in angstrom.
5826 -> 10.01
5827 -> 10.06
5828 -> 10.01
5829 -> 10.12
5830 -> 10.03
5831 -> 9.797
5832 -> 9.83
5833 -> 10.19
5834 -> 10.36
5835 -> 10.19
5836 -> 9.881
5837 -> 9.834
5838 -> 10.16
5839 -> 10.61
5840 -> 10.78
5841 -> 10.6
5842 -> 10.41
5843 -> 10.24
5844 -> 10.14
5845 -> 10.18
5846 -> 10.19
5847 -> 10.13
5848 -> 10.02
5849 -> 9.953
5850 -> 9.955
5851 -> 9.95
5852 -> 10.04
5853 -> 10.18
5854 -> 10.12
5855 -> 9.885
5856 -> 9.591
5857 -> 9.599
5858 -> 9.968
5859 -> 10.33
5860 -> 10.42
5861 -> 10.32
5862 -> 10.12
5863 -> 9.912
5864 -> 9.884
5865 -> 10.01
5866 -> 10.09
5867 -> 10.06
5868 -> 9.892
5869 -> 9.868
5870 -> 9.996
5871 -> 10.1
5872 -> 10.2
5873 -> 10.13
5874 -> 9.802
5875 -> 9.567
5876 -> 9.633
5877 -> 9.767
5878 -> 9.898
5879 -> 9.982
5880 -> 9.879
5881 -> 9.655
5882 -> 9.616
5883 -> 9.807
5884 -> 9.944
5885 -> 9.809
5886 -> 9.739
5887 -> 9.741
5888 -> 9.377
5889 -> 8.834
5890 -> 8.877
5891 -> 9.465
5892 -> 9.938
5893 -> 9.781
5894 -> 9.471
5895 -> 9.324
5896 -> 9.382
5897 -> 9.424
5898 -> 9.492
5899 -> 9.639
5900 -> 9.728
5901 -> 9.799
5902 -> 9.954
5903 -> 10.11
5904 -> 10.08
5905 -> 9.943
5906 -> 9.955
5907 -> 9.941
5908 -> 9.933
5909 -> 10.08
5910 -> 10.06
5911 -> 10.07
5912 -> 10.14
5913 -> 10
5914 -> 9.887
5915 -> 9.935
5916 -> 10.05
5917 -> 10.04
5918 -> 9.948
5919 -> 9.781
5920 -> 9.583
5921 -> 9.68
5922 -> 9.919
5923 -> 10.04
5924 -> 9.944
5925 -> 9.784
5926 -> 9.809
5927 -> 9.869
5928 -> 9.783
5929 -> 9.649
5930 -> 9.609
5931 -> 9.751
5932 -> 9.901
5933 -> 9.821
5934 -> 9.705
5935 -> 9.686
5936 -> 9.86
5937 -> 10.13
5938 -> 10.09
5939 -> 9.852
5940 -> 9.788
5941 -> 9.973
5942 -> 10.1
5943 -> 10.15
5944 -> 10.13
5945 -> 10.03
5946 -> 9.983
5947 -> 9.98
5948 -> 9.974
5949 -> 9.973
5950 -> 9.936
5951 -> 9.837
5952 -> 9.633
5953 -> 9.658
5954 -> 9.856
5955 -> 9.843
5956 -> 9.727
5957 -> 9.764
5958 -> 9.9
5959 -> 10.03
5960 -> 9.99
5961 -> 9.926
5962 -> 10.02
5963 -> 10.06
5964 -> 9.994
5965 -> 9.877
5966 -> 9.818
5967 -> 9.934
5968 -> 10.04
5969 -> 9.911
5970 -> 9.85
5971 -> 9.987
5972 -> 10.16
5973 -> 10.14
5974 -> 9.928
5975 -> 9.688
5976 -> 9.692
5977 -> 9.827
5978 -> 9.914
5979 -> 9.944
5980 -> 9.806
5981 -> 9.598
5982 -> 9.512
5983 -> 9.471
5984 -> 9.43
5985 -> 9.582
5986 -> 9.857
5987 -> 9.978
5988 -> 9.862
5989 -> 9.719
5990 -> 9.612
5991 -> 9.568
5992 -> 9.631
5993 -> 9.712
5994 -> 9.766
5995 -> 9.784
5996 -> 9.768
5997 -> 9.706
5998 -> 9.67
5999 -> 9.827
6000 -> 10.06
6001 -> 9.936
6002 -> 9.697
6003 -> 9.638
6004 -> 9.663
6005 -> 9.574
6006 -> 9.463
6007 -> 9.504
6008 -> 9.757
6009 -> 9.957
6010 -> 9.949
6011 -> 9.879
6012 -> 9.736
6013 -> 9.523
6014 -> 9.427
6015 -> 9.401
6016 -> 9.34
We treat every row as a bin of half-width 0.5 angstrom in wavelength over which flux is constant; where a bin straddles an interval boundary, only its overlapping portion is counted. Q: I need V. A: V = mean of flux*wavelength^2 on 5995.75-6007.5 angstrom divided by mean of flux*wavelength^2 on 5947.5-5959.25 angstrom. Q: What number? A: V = 1.0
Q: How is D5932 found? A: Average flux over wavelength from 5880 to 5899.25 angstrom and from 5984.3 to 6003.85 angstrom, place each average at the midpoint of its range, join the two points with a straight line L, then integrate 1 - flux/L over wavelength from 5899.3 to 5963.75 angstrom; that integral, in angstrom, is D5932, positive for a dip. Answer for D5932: -1.86 angstrom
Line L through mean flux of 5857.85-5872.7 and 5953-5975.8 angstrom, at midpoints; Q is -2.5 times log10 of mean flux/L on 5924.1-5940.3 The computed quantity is 0.02 mag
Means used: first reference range 10.1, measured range 9.82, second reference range 9.92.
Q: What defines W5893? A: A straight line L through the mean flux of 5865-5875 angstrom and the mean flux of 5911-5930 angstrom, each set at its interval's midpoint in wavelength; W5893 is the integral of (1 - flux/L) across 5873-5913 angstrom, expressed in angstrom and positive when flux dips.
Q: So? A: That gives 0.8 angstrom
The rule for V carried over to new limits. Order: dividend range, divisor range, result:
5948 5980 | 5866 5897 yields 1.05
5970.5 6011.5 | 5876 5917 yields 1.03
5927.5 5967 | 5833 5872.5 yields 1.01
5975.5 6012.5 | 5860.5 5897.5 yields 1.04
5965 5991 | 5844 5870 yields 1.02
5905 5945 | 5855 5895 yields 1.03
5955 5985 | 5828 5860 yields 1.02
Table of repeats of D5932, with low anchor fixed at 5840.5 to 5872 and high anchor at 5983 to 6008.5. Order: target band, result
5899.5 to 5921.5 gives 0.0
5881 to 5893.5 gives 0.5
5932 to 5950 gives -0.2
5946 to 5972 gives -0.3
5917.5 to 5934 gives 0.1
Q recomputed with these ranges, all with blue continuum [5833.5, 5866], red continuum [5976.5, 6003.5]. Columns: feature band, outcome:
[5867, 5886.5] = 0.02 mag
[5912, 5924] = 0.00 mag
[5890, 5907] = 0.03 mag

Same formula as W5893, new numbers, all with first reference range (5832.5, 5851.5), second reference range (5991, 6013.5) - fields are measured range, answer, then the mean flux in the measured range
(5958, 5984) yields -0.14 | 9.88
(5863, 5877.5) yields 0.27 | 9.93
